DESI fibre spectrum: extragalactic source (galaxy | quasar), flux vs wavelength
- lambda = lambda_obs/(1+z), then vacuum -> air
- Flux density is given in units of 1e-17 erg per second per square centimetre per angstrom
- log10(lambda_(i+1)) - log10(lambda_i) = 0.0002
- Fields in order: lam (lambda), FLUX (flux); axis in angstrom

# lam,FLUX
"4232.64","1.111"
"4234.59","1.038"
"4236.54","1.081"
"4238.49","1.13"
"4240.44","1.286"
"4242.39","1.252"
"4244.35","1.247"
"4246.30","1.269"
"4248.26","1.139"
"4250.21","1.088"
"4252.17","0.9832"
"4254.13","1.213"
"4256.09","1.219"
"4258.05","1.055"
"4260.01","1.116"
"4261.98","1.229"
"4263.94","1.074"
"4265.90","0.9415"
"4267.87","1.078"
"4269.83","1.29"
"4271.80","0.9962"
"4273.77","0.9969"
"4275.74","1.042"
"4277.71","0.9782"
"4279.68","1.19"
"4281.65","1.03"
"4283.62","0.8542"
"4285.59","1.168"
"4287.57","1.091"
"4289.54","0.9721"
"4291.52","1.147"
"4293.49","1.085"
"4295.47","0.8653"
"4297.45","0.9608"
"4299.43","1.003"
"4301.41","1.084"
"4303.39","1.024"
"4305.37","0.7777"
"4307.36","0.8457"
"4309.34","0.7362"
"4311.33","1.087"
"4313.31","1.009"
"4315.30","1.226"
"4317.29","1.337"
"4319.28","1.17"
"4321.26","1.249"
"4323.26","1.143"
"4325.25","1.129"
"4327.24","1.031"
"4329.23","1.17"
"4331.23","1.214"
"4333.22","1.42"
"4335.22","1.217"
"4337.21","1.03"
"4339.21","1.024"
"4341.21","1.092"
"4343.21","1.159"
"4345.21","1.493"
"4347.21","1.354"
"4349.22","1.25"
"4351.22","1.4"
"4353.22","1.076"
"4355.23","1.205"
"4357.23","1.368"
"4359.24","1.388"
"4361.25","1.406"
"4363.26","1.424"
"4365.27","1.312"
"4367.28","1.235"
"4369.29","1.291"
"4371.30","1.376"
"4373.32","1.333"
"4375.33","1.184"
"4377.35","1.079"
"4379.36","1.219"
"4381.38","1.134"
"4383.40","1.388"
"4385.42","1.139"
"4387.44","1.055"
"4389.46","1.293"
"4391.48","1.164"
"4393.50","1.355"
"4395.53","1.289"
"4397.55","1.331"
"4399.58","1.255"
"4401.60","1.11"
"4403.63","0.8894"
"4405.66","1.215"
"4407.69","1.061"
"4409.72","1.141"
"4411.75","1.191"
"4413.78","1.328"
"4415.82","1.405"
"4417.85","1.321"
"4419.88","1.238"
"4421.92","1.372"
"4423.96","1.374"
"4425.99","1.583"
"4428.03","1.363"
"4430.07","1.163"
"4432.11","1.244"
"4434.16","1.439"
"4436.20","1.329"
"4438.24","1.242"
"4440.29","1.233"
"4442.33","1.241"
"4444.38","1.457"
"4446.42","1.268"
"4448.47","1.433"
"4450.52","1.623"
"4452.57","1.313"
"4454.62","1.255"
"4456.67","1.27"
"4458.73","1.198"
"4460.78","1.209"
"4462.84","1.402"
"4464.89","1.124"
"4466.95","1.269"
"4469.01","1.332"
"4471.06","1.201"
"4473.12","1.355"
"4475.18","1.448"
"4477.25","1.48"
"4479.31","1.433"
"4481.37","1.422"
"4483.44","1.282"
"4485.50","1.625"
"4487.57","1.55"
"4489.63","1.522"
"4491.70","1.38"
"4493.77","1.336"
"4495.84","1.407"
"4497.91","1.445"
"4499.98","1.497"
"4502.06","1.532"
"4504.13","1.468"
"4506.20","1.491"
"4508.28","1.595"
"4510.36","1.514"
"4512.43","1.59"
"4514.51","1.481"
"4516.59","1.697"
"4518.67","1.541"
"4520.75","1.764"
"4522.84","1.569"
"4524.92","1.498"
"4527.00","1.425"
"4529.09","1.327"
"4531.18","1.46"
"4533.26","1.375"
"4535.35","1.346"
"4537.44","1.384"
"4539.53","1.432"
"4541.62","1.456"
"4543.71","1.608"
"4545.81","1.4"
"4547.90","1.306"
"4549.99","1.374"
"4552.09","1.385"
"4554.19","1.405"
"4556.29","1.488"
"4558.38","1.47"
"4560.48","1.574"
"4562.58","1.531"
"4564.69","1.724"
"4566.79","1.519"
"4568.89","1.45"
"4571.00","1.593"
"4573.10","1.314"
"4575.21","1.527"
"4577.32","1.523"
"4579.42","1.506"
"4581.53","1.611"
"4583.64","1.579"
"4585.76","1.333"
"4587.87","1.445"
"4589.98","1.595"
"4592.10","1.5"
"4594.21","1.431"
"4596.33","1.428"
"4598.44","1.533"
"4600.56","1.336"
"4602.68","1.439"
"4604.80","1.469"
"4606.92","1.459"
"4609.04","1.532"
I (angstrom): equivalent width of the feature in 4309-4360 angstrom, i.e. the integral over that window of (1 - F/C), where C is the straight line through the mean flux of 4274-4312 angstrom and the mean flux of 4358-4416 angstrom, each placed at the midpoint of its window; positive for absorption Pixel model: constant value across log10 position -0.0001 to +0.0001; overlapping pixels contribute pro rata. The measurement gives -4.3 angstrom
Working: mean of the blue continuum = 0.996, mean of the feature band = 1.2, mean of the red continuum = 1.24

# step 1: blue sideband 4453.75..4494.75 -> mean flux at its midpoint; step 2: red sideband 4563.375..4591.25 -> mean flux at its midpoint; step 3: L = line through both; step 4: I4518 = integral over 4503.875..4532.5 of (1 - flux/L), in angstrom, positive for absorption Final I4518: -2.1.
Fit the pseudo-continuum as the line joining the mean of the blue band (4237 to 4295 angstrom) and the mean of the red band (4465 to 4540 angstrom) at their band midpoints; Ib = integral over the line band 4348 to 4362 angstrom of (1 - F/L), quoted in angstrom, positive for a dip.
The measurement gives -0.7 angstrom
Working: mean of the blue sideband 1.11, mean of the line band 1.3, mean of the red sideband 1.45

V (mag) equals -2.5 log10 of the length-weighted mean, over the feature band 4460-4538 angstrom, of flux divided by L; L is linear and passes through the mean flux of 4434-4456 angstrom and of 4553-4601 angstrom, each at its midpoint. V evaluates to -0.03 mag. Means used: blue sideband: 1.34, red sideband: 1.5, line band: 1.44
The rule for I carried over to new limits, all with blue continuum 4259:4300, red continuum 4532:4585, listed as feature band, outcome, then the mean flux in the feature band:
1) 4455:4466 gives 0.7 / 1.24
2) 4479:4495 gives -0.9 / 1.44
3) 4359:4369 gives -1.4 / 1.35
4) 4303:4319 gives 1.3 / 1.01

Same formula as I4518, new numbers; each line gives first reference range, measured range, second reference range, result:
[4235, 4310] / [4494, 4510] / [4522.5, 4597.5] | -1.1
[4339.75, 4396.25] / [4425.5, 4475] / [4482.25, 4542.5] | 2.6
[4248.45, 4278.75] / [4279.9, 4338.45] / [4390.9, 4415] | 2.6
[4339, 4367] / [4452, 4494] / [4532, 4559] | 0.5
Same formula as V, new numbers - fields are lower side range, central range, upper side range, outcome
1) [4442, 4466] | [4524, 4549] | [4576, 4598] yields 0.01 mag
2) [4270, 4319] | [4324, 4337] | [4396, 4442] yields -0.09 mag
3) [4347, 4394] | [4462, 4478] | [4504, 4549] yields 0.07 mag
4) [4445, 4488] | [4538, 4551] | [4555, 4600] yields 0.02 mag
